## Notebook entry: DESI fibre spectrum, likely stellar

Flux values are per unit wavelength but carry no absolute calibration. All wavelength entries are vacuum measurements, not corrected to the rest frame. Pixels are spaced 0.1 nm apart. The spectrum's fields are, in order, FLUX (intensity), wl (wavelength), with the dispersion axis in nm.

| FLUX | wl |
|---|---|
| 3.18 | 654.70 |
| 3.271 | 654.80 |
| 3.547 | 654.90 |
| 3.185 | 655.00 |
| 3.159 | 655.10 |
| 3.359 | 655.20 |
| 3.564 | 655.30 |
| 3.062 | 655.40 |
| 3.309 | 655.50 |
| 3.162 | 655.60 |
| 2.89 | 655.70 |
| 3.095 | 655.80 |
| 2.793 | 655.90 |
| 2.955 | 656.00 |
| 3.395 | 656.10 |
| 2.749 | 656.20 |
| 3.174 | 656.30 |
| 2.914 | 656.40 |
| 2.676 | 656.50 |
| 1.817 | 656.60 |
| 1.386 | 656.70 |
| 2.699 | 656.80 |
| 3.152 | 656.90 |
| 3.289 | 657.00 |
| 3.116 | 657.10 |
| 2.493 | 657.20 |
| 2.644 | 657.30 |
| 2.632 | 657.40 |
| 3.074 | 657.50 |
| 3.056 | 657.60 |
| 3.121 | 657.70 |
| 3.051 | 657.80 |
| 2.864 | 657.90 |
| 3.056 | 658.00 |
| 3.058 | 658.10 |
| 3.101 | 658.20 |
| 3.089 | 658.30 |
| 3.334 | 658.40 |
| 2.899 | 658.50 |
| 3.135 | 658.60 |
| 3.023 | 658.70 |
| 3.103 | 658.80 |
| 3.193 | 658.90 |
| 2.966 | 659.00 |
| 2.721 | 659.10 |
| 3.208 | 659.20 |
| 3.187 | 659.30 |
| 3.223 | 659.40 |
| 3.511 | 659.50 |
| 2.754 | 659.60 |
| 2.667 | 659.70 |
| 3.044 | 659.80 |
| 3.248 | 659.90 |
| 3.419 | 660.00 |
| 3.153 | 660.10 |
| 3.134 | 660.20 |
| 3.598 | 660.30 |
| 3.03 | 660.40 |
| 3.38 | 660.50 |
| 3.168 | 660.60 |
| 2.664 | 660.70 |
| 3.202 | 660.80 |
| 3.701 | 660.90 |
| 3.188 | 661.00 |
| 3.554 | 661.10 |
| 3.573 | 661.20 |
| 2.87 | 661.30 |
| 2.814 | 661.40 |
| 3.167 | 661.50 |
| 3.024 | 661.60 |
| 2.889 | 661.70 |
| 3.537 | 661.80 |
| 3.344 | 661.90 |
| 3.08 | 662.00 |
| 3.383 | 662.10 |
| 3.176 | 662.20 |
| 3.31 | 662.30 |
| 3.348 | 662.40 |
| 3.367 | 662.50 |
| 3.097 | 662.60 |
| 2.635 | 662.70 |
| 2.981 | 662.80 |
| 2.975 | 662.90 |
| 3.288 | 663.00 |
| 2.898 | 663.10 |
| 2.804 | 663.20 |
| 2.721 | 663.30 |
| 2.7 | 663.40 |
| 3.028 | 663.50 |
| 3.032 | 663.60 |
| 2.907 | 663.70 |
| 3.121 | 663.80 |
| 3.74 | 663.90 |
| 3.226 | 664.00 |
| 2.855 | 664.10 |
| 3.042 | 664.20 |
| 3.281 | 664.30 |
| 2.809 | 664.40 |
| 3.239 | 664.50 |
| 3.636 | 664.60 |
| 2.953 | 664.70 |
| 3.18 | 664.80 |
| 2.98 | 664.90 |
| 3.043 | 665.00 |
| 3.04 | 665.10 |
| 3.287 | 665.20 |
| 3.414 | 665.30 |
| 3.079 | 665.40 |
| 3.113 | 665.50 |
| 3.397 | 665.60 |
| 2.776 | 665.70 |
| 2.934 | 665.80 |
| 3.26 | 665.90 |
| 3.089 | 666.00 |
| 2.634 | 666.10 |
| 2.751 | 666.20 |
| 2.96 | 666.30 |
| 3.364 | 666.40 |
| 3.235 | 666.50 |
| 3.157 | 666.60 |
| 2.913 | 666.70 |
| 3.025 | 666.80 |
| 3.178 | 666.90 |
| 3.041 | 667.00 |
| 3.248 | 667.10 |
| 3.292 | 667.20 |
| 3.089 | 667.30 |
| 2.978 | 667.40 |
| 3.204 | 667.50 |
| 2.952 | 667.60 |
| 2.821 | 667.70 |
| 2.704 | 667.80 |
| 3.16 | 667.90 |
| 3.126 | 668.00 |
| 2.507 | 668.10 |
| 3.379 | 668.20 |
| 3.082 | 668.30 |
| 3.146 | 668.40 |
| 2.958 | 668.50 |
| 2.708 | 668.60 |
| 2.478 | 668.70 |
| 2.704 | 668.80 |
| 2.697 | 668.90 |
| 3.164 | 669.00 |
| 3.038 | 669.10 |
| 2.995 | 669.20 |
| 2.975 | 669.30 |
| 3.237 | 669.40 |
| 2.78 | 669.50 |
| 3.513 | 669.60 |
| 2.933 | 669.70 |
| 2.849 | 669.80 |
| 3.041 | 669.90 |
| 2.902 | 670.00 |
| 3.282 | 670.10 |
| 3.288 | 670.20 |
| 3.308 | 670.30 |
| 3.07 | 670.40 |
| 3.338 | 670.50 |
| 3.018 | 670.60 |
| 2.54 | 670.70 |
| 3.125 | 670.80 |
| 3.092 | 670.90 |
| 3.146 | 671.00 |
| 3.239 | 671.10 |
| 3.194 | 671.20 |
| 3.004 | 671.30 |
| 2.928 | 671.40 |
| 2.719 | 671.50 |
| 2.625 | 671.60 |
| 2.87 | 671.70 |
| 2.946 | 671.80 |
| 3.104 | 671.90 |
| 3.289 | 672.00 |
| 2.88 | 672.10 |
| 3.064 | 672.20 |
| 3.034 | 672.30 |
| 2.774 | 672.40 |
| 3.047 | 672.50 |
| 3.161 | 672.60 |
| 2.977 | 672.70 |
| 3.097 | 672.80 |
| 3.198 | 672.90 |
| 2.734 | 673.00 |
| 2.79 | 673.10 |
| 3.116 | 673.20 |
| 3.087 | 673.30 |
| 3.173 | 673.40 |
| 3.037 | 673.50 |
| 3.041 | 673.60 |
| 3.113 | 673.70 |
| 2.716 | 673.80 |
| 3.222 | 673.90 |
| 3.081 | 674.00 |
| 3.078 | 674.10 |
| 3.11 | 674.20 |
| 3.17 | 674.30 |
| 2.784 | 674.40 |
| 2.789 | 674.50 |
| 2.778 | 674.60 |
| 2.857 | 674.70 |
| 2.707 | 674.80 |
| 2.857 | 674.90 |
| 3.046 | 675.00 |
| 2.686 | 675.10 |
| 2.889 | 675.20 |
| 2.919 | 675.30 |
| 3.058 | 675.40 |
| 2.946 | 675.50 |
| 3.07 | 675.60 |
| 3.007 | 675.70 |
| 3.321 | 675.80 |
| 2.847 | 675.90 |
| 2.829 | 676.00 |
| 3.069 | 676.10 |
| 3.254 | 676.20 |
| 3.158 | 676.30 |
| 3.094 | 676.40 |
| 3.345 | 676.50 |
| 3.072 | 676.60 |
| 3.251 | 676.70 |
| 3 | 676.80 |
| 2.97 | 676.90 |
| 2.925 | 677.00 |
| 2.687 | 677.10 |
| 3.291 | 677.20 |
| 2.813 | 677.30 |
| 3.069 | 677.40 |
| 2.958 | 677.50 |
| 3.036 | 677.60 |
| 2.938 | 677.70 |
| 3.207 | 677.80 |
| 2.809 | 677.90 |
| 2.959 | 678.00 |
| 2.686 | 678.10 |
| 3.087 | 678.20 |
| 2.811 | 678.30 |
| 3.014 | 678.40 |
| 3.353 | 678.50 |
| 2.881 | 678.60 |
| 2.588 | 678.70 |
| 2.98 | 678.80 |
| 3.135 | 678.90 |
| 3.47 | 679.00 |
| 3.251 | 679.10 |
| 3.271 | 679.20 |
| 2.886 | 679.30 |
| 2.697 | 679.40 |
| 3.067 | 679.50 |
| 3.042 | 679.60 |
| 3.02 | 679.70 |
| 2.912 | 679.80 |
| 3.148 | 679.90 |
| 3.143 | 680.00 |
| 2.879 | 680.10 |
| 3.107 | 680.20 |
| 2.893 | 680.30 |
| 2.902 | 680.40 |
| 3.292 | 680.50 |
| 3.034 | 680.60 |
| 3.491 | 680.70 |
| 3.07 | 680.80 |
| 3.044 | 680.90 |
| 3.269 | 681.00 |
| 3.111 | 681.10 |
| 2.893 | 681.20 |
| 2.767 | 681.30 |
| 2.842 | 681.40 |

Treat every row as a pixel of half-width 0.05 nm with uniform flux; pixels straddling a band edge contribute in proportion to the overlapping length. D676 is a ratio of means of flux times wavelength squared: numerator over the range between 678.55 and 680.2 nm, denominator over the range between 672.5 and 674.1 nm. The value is 1.01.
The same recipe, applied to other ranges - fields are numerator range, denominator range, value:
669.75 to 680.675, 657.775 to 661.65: 1.01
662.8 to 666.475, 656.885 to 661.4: 1.01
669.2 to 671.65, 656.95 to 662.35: 1.01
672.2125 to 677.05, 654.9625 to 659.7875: 1.06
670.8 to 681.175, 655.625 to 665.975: 1.03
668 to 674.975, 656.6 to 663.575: 1.02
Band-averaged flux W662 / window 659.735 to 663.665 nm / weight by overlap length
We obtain 3.14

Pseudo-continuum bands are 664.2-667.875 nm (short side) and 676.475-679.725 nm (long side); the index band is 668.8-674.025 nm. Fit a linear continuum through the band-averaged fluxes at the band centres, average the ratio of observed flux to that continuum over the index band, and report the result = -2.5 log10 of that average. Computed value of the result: 0.01 mag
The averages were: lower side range 3.08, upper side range 3.01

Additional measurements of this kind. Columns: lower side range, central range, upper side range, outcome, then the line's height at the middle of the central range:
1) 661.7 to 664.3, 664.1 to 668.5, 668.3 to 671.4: 0.00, 3.07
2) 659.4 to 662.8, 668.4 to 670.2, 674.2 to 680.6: 0.04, 3.09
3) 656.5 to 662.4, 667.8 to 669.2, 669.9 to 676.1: 0.03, 3.02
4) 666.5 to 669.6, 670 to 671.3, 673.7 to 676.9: -0.04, 3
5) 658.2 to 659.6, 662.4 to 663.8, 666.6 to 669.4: 0.03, 3.05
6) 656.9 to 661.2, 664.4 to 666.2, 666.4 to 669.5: -0.02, 3.04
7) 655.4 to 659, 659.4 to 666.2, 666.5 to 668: -0.04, 3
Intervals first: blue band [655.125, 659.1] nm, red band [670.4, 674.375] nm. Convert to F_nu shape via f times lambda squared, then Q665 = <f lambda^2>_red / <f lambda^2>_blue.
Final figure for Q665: 1.07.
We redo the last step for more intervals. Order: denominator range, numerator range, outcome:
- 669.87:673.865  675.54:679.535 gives 1.02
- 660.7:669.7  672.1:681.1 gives 1.01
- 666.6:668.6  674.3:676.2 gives 0.99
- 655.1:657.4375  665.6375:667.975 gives 1.08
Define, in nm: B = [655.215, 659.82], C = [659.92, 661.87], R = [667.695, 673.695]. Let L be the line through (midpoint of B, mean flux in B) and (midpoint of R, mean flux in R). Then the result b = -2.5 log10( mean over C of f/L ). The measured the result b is -0.08 mag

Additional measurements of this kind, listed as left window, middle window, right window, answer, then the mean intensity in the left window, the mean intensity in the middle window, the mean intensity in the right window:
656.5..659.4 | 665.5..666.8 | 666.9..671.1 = -0.02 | 2.91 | 3.04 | 3.03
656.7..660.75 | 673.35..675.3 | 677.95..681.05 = 0.03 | 3.04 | 2.95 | 3.04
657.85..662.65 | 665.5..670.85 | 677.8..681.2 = 0.03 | 3.16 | 3.03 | 3.04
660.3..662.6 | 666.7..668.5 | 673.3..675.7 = 0.02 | 3.22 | 3.05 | 2.97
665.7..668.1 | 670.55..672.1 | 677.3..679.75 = 0.01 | 3.03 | 2.99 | 3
